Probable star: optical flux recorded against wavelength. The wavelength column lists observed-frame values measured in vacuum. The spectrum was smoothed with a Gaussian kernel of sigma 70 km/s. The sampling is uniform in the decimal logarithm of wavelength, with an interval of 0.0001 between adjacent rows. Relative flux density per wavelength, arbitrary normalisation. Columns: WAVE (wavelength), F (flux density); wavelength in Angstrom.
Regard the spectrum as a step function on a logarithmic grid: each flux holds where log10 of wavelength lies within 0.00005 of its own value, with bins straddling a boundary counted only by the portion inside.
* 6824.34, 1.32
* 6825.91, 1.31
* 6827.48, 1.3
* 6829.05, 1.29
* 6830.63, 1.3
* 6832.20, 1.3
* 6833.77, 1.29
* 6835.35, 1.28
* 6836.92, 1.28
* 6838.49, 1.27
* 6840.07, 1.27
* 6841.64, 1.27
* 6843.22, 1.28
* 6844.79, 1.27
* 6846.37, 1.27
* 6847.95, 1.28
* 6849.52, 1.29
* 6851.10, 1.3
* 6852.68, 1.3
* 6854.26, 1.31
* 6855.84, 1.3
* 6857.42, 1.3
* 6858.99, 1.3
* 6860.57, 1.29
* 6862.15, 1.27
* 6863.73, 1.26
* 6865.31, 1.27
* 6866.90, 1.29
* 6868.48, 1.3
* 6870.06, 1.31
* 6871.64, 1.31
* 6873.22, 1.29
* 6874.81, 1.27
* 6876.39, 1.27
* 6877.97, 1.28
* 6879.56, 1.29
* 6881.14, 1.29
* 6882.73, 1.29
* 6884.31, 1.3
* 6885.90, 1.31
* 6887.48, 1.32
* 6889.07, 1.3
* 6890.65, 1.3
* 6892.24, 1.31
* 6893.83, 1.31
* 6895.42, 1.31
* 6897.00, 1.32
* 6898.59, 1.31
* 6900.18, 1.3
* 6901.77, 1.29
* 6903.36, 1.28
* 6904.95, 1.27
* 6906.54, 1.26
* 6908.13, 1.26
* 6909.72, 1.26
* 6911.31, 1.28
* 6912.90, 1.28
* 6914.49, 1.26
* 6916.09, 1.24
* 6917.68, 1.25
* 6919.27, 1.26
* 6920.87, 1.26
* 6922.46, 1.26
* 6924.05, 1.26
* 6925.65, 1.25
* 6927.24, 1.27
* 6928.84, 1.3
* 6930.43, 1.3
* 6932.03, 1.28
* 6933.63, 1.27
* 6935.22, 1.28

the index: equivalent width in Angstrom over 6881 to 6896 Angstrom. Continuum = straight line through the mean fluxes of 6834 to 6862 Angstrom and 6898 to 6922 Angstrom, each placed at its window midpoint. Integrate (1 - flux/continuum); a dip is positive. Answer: -0.3 Angstrom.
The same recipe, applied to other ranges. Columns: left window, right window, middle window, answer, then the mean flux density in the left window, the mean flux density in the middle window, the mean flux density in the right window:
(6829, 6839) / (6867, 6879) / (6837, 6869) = 0.1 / 1.29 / 1.28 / 1.29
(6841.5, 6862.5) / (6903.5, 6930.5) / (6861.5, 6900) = -0.5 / 1.29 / 1.3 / 1.27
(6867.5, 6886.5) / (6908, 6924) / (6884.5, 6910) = -0.4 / 1.29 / 1.3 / 1.26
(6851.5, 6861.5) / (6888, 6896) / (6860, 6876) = 0.2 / 1.3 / 1.29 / 1.31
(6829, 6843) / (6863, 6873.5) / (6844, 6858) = -0.1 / 1.28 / 1.29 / 1.29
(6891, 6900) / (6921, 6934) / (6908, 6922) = 0.3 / 1.31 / 1.26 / 1.27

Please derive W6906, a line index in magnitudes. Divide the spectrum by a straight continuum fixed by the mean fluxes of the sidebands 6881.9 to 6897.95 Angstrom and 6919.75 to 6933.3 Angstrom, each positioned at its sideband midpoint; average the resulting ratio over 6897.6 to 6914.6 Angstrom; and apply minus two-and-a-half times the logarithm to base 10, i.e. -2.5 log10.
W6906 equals 0.011 mag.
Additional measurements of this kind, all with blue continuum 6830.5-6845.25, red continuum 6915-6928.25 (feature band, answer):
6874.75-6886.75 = -0.02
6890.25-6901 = -0.04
